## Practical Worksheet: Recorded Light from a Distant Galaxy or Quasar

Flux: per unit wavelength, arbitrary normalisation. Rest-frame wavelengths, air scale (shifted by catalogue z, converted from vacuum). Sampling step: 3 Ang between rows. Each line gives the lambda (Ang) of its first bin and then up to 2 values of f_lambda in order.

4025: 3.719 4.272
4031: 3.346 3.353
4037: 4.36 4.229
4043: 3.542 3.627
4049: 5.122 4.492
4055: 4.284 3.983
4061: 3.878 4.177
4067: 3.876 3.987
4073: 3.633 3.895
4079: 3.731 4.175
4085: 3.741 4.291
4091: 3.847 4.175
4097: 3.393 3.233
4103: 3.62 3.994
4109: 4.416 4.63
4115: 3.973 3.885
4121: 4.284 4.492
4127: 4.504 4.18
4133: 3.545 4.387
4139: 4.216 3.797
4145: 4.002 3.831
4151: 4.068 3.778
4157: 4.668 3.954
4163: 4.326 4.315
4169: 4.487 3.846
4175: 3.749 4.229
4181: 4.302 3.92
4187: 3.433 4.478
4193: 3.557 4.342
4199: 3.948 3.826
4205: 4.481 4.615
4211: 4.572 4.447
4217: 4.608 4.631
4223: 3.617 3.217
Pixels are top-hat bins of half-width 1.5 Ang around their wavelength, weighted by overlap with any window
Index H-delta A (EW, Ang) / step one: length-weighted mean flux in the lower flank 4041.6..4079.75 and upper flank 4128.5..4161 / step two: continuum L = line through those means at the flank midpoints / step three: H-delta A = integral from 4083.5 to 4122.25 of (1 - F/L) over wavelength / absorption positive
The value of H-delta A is 0.7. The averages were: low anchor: 4.02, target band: 3.96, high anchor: 4.04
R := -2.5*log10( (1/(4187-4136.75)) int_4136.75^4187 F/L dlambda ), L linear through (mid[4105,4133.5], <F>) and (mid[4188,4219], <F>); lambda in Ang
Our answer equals 0.04 mag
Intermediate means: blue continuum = 4.22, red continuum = 4.28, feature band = 4.08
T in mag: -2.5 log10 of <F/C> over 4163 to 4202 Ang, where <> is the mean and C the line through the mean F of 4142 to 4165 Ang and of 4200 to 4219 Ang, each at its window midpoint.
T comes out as 0.05 mag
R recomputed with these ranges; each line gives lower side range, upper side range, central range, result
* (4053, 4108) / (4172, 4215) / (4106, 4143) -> -0.06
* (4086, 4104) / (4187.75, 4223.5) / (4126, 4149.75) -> -0.03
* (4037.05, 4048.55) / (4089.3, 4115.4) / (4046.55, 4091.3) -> -0.03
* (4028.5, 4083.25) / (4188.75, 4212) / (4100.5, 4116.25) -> 0.00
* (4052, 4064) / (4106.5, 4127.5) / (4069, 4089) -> 0.07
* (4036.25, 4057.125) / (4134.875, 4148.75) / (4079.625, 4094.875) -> 0.03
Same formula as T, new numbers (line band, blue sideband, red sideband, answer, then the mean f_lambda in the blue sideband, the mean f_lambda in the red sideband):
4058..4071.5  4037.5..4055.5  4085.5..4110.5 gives 0.03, 4.22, 3.87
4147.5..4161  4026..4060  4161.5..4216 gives 0.01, 4.05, 4.16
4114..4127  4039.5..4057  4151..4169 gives 0.00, 4.21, 4.22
